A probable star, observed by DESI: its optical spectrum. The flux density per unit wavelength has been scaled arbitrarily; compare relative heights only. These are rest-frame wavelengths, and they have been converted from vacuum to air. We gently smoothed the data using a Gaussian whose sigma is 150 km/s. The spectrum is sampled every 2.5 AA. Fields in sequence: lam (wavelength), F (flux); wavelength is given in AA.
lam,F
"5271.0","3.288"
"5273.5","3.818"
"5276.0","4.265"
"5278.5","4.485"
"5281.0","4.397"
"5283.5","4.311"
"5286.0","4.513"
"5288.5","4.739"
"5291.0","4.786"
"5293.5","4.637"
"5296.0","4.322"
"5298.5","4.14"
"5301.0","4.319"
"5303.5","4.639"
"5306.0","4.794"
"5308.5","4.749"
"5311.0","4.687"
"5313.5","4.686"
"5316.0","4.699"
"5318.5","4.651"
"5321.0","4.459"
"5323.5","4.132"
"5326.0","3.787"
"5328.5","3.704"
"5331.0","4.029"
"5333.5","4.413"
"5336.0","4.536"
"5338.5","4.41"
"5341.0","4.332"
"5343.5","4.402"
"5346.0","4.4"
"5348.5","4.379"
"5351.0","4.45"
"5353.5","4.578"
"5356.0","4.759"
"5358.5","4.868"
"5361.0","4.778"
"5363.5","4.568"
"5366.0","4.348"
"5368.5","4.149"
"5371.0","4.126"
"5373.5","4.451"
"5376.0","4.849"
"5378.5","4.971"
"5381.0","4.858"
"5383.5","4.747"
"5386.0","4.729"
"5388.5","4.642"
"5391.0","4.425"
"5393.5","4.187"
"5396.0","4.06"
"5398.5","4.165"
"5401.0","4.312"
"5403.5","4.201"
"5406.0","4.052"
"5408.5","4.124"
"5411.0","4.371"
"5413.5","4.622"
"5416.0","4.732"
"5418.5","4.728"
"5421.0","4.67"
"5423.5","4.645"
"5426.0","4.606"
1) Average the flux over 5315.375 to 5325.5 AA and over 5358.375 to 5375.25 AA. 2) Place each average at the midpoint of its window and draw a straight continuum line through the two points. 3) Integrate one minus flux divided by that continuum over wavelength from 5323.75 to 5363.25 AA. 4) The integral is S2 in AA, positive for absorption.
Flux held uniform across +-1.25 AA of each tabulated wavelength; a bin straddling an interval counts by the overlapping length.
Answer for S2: 0.5 AA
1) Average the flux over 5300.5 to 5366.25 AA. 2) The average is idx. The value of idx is 4.47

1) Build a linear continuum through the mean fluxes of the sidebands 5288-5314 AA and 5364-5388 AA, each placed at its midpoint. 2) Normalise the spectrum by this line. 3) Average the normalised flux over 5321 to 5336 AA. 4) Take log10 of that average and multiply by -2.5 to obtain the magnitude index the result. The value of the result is 0.12 mag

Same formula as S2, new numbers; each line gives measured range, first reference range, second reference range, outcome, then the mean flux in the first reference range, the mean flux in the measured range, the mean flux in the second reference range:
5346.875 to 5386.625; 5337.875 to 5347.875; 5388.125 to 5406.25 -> -2.51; 4.38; 4.6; 4.25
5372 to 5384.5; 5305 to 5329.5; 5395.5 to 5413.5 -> -1.39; 4.44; 4.76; 4.22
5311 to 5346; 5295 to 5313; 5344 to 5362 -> 1.68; 4.53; 4.34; 4.59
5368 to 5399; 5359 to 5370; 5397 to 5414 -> -0.95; 4.48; 4.51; 4.25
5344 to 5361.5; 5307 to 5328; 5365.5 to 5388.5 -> -0.19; 4.46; 4.59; 4.59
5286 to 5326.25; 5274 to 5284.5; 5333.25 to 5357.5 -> -1.35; 4.33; 4.53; 4.47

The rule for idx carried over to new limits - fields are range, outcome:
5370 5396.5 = 4.57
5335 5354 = 4.43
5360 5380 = 4.53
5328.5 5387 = 4.51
